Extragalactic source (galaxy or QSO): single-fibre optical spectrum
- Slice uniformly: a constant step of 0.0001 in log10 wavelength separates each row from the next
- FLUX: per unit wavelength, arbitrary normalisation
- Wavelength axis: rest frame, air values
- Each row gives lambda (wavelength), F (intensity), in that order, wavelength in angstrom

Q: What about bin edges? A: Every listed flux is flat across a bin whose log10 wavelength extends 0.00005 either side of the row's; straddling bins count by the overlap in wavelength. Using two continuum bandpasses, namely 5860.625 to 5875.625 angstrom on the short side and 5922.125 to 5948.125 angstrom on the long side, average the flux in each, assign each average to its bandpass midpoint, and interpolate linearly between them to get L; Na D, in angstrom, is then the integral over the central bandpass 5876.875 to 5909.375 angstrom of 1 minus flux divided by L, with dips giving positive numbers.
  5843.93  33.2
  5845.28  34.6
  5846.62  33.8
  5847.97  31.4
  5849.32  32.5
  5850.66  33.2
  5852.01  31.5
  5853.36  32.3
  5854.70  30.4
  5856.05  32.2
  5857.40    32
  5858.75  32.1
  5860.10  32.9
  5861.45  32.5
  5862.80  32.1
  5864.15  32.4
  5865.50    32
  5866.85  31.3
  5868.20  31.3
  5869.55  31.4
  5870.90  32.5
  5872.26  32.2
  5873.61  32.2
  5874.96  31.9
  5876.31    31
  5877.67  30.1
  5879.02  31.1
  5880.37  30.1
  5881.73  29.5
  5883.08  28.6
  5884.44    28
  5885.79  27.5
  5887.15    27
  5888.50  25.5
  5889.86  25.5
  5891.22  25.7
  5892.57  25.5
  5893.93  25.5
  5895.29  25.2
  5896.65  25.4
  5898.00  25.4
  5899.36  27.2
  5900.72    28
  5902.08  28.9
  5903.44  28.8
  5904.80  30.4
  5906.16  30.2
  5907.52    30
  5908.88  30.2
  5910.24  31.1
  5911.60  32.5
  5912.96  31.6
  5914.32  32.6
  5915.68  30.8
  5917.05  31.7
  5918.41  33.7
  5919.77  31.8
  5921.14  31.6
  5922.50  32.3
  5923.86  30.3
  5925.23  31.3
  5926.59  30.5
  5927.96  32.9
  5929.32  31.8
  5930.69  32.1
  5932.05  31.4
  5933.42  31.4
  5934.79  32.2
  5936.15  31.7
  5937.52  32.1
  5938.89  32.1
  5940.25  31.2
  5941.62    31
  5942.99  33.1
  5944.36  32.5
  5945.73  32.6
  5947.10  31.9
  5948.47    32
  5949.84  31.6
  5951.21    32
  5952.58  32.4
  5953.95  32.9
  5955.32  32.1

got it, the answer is 4.1 angstrom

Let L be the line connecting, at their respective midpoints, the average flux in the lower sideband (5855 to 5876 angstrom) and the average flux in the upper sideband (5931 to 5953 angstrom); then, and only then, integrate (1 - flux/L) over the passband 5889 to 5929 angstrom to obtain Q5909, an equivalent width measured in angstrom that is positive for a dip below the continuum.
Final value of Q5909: 3.0 angstrom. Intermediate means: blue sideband 32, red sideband 31.9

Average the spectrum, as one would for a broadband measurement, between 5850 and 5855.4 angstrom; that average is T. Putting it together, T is 31.9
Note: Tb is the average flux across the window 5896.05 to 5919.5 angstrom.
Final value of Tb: 30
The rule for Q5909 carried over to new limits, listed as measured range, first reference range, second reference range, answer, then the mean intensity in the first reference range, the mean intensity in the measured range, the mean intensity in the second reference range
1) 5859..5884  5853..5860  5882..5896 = -1.7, 31.9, 31.4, 26.5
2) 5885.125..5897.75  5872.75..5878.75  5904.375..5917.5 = 2.2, 31.3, 25.8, 31.1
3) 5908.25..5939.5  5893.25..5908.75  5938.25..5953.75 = -1.9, 27.8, 31.7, 32.1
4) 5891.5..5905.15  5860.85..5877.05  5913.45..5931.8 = 2.1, 31.9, 26.9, 31.8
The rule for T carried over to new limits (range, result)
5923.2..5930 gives 31.4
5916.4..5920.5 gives 32.4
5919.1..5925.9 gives 31.4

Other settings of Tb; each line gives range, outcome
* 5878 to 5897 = 27.2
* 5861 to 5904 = 29.1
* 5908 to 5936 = 31.7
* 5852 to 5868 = 32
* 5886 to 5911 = 27.5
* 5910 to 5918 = 31.8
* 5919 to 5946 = 31.8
